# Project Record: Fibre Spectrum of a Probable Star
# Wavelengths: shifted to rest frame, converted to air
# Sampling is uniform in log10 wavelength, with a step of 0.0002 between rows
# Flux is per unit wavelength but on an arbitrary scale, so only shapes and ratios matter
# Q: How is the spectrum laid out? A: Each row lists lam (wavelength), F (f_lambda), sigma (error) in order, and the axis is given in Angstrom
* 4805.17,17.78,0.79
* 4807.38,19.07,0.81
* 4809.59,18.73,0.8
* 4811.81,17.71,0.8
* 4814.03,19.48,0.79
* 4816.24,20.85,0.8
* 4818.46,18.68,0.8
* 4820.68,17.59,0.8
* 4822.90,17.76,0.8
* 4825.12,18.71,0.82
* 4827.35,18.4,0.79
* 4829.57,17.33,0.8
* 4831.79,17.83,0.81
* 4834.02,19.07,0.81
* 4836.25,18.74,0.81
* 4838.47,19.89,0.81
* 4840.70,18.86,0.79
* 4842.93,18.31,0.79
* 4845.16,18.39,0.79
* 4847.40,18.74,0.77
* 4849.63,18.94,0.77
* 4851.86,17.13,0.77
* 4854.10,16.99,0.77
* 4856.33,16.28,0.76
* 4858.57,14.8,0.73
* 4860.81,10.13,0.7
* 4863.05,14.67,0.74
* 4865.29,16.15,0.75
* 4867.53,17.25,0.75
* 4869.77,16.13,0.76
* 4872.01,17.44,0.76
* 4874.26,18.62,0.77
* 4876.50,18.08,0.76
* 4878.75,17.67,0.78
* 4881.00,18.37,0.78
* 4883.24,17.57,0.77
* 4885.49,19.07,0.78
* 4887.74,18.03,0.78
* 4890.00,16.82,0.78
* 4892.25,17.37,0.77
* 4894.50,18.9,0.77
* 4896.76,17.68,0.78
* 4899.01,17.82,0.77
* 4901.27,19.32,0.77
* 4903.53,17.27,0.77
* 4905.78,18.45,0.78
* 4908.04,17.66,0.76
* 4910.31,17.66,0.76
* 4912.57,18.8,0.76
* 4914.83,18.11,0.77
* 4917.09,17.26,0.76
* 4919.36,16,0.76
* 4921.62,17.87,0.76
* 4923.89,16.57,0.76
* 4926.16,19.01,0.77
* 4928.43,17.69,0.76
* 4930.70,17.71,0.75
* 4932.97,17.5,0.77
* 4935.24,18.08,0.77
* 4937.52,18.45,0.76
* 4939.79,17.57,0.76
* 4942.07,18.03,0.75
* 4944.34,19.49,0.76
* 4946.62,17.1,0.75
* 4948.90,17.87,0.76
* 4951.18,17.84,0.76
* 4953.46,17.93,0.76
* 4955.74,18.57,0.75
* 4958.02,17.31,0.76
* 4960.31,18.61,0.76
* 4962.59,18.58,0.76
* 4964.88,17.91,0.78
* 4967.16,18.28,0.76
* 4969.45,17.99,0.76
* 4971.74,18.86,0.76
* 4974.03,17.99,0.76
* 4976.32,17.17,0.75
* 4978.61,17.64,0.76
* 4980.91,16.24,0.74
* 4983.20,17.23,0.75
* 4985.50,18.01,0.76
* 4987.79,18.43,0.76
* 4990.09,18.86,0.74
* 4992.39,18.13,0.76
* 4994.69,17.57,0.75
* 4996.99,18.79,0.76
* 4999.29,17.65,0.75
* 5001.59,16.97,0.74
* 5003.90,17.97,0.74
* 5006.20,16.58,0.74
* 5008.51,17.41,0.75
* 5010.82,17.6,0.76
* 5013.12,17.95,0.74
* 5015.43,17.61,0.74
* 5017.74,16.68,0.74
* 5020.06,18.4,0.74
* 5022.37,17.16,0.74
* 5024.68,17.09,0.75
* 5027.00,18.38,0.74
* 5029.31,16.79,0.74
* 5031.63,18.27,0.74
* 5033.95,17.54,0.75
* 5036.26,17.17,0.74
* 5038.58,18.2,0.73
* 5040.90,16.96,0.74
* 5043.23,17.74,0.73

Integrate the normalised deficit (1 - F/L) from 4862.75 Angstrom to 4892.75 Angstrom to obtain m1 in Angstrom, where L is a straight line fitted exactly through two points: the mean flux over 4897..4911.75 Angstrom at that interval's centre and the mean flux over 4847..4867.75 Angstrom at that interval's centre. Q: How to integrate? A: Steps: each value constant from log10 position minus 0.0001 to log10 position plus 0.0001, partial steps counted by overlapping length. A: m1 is -1.0 Angstrom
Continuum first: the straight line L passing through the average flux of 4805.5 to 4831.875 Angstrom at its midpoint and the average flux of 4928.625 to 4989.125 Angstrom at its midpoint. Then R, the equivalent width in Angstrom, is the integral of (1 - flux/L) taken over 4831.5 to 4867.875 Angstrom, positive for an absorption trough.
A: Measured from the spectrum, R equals 2.4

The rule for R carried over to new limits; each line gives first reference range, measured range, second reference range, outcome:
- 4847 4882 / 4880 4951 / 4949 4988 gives -2.61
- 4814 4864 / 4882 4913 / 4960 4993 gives -0.35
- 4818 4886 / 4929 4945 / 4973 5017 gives -0.42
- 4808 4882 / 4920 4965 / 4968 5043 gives -0.73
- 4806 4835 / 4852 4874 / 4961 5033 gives 3.14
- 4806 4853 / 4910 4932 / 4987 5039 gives 0.57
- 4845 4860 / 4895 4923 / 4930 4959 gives -0.33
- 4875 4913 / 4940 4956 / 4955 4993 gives -0.06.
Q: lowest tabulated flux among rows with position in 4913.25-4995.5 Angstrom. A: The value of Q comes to 16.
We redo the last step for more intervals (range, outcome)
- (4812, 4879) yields 10.13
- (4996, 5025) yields 16.58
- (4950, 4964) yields 17.31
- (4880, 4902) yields 16.82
